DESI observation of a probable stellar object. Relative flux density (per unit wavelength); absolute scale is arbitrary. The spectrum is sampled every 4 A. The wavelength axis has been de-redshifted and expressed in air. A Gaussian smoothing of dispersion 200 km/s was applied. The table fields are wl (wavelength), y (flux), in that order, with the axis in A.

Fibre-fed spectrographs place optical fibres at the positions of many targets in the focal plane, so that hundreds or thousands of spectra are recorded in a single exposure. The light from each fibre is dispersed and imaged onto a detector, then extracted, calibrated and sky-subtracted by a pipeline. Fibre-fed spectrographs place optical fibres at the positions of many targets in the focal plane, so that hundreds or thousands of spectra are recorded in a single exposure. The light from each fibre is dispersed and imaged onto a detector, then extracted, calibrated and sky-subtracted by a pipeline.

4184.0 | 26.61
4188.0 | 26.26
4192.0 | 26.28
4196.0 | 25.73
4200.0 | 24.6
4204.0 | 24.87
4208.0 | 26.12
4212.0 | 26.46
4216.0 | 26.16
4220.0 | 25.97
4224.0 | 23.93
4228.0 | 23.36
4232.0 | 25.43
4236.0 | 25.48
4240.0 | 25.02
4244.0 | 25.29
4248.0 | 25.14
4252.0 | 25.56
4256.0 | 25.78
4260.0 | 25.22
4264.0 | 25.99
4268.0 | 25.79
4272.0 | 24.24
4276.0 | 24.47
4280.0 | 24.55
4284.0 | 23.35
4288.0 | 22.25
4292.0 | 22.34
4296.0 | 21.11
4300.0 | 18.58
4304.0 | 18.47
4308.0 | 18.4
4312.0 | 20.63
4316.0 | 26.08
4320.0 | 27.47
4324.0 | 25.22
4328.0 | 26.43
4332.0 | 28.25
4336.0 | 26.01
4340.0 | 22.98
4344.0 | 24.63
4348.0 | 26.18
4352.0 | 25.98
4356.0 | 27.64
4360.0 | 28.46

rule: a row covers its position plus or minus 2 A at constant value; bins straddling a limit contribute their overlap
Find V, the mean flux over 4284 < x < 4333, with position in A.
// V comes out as 22.8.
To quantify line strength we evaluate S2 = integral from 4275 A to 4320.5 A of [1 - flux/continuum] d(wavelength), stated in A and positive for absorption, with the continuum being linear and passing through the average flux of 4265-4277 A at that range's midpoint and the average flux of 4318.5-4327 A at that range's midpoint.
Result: 6.3 A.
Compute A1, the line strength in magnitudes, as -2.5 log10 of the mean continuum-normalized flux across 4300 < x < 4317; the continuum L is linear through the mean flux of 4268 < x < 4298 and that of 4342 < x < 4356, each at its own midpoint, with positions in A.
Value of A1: 0.20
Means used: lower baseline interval 23.4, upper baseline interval 25.9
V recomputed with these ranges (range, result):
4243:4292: 24.7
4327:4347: 25.6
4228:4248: 25.1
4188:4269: 25.4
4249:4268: 25.6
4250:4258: 25.7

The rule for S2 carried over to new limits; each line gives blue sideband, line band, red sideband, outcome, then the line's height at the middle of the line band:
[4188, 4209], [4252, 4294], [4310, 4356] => 1.8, 25.5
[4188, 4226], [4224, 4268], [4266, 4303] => -1.8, 24.2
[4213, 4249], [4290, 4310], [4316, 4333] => 4.9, 26.3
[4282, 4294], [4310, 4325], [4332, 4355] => -0.4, 24.2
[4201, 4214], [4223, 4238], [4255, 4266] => 0.6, 25.7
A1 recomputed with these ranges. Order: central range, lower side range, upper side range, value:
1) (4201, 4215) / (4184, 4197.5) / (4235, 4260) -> 0.007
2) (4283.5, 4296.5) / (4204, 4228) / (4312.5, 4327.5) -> 0.153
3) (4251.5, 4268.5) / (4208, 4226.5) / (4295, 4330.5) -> -0.061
